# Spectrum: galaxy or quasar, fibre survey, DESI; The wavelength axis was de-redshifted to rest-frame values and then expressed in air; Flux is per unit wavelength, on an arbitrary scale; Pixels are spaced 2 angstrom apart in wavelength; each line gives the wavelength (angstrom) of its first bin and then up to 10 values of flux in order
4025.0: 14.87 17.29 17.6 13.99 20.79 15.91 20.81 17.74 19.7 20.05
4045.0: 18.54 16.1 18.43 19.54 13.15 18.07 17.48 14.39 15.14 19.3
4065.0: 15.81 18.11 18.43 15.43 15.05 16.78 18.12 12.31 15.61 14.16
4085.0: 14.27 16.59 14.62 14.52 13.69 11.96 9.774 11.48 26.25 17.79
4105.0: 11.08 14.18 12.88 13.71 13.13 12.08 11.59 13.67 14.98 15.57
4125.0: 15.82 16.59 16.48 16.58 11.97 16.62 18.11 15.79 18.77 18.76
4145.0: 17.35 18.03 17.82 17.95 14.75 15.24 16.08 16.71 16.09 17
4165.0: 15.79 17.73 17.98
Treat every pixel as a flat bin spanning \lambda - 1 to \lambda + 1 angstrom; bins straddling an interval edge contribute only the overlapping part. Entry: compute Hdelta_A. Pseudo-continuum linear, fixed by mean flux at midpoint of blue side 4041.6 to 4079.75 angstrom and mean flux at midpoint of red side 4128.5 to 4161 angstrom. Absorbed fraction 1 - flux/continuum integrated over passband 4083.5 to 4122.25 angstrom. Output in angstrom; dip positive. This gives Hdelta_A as 6.15 angstrom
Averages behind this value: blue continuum 16.9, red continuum 16.7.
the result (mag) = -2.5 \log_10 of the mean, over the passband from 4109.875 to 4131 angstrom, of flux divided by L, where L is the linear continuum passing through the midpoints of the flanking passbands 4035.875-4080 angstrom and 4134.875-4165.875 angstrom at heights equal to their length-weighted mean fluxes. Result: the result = 0.18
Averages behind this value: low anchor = 17.2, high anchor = 16.9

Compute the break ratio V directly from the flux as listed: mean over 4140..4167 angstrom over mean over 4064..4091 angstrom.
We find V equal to 1.1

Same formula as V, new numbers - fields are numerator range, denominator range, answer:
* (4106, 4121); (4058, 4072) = 0.79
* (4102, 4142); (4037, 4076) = 0.86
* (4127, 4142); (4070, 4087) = 1.07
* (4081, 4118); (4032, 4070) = 0.80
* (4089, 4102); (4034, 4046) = 0.78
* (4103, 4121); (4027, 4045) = 0.72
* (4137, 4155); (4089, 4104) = 1.15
